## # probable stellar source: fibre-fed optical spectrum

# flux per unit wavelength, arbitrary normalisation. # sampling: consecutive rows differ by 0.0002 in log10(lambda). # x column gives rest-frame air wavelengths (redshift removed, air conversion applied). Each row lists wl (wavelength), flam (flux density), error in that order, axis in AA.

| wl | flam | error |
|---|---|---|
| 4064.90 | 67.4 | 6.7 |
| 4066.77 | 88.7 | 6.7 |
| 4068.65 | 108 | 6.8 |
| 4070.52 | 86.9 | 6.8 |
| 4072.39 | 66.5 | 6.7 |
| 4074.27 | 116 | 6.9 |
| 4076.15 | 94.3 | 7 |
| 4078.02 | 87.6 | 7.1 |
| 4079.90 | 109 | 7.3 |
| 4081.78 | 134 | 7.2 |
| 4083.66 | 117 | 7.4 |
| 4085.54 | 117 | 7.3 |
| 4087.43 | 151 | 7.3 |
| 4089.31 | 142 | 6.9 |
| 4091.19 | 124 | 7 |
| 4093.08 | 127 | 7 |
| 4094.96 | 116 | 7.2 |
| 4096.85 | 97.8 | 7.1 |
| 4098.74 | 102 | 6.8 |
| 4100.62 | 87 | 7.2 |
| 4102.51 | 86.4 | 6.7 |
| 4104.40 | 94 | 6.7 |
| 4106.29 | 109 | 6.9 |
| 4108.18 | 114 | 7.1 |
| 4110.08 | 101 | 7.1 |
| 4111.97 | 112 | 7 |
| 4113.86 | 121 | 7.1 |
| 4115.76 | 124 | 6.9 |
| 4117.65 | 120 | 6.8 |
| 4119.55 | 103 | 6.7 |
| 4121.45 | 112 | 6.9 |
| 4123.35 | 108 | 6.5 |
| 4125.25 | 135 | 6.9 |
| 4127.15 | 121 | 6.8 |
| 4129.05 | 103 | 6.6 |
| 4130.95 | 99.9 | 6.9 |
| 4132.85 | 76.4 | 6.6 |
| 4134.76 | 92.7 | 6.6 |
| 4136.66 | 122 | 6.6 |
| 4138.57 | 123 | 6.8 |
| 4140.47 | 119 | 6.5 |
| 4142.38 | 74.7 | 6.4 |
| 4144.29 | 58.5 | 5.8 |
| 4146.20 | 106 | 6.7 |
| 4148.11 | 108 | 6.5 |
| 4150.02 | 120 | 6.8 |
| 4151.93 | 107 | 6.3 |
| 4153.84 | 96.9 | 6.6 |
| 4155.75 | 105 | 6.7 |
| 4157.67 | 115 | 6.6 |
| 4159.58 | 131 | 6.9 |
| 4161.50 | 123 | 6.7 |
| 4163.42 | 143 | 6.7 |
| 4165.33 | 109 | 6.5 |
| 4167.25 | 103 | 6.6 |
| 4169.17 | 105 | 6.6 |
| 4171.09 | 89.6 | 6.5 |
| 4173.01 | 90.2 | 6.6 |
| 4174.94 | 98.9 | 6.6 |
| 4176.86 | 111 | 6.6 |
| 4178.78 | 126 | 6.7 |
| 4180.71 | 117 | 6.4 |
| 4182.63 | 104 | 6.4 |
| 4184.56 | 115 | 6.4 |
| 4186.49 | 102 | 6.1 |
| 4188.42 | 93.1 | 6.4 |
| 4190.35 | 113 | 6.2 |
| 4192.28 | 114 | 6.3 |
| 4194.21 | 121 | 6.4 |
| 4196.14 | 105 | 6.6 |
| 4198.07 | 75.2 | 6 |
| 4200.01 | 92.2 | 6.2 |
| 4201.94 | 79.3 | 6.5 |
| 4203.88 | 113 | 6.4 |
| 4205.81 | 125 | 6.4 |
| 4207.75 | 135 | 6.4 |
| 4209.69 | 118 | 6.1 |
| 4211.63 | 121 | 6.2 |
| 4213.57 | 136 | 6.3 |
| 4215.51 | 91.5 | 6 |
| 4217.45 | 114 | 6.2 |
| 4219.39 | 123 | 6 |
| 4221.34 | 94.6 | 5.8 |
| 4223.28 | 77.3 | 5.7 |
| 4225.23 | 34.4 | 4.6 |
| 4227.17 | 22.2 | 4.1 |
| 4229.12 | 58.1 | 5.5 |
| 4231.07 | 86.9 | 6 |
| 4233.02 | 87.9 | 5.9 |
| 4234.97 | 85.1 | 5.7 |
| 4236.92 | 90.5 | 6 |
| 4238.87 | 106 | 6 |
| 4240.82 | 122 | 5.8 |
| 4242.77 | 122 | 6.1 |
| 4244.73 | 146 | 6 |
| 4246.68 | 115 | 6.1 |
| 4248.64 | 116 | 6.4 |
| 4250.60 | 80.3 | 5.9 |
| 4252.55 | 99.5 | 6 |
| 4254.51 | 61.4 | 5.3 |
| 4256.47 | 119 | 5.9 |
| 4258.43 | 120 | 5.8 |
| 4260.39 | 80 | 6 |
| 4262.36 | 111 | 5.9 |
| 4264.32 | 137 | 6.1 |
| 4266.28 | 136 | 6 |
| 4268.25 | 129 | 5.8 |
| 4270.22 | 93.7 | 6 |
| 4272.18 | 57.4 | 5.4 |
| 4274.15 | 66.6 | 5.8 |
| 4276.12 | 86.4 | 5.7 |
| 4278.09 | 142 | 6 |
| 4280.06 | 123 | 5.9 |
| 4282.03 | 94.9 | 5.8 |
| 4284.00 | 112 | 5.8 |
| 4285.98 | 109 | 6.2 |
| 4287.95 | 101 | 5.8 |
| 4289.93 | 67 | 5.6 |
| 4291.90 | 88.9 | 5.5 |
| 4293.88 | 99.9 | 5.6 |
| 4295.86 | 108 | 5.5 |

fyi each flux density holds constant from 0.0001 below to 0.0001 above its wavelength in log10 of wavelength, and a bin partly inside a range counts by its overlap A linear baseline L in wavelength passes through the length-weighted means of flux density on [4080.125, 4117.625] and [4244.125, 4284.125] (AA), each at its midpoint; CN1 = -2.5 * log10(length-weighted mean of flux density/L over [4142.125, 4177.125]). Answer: 0.06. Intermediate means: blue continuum 115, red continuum 106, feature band 105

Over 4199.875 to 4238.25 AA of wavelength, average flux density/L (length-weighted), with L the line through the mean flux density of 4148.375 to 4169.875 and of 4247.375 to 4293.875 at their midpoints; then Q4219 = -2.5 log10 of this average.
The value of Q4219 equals 0.14 mag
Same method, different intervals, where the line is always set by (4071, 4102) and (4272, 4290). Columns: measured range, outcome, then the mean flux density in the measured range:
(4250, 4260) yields 0.05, 95.8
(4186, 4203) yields 0.05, 99.4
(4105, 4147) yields 0.02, 107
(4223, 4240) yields 0.37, 72.3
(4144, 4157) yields 0.05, 103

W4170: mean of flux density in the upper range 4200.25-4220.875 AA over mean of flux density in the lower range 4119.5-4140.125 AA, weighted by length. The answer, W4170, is 1.05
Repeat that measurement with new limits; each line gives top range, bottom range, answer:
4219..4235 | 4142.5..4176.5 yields 0.68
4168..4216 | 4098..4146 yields 1.03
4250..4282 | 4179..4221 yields 0.93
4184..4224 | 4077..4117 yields 0.95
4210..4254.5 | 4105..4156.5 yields 0.90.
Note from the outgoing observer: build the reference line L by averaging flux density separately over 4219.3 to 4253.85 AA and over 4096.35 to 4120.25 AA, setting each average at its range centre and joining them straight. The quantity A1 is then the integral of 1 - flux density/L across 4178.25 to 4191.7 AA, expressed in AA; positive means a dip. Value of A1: -1.7 AA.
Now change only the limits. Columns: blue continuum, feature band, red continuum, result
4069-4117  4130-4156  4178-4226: 1.75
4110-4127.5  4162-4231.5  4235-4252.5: 6.64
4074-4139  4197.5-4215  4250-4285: -0.78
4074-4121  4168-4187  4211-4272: -0.11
